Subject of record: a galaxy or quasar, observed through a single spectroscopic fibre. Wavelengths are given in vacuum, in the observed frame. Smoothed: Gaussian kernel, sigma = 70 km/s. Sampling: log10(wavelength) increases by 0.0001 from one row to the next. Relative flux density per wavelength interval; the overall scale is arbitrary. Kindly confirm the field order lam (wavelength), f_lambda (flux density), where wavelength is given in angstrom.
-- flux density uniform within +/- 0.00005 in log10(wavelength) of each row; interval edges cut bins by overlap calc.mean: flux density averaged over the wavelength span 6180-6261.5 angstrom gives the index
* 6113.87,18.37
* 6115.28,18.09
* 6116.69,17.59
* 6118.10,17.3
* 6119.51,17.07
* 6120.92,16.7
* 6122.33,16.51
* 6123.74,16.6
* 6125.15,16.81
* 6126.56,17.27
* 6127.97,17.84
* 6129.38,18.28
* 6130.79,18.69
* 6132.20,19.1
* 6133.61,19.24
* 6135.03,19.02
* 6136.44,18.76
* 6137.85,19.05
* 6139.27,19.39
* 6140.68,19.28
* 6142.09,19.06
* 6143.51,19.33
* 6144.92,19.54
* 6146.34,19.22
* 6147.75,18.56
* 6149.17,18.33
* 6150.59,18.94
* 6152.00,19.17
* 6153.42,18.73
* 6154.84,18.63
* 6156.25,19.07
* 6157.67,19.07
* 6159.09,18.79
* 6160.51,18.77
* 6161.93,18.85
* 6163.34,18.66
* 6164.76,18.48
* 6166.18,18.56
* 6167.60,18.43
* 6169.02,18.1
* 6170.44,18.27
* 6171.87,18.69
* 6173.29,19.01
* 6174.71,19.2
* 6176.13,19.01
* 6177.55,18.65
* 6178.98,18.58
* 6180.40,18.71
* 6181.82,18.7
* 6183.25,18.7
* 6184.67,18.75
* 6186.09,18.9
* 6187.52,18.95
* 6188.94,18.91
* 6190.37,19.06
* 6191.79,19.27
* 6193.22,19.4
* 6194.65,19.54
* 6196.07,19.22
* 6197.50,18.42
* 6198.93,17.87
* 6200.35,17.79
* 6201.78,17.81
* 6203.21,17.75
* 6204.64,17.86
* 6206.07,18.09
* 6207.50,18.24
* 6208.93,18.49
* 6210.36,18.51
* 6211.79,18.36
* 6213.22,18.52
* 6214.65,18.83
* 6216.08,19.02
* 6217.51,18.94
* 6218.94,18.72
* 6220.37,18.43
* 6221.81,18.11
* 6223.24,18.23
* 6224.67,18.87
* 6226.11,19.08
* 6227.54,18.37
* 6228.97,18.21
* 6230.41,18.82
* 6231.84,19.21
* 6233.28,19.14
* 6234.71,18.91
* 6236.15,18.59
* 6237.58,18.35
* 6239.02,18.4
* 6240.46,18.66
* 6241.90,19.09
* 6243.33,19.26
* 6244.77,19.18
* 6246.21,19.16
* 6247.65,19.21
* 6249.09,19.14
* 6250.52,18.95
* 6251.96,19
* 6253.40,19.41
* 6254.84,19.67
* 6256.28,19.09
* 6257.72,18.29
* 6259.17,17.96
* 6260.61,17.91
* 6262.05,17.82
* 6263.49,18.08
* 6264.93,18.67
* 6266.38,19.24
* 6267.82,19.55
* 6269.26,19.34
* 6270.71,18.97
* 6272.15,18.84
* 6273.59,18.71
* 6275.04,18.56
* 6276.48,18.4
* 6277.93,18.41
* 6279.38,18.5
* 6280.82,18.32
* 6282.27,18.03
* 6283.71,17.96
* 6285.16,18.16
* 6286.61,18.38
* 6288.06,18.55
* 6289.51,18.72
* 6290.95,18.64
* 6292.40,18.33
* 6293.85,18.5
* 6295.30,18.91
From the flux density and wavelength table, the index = 18.7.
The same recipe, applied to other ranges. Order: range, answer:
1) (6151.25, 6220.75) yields 18.7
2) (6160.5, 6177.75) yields 18.7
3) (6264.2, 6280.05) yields 18.8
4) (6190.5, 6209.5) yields 18.5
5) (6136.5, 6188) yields 18.8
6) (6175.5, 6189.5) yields 18.8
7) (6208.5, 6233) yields 18.6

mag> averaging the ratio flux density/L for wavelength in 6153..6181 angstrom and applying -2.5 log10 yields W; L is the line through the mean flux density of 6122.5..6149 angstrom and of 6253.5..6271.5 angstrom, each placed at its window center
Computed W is -0.01 mag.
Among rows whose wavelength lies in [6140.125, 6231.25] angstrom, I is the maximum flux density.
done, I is 19.54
